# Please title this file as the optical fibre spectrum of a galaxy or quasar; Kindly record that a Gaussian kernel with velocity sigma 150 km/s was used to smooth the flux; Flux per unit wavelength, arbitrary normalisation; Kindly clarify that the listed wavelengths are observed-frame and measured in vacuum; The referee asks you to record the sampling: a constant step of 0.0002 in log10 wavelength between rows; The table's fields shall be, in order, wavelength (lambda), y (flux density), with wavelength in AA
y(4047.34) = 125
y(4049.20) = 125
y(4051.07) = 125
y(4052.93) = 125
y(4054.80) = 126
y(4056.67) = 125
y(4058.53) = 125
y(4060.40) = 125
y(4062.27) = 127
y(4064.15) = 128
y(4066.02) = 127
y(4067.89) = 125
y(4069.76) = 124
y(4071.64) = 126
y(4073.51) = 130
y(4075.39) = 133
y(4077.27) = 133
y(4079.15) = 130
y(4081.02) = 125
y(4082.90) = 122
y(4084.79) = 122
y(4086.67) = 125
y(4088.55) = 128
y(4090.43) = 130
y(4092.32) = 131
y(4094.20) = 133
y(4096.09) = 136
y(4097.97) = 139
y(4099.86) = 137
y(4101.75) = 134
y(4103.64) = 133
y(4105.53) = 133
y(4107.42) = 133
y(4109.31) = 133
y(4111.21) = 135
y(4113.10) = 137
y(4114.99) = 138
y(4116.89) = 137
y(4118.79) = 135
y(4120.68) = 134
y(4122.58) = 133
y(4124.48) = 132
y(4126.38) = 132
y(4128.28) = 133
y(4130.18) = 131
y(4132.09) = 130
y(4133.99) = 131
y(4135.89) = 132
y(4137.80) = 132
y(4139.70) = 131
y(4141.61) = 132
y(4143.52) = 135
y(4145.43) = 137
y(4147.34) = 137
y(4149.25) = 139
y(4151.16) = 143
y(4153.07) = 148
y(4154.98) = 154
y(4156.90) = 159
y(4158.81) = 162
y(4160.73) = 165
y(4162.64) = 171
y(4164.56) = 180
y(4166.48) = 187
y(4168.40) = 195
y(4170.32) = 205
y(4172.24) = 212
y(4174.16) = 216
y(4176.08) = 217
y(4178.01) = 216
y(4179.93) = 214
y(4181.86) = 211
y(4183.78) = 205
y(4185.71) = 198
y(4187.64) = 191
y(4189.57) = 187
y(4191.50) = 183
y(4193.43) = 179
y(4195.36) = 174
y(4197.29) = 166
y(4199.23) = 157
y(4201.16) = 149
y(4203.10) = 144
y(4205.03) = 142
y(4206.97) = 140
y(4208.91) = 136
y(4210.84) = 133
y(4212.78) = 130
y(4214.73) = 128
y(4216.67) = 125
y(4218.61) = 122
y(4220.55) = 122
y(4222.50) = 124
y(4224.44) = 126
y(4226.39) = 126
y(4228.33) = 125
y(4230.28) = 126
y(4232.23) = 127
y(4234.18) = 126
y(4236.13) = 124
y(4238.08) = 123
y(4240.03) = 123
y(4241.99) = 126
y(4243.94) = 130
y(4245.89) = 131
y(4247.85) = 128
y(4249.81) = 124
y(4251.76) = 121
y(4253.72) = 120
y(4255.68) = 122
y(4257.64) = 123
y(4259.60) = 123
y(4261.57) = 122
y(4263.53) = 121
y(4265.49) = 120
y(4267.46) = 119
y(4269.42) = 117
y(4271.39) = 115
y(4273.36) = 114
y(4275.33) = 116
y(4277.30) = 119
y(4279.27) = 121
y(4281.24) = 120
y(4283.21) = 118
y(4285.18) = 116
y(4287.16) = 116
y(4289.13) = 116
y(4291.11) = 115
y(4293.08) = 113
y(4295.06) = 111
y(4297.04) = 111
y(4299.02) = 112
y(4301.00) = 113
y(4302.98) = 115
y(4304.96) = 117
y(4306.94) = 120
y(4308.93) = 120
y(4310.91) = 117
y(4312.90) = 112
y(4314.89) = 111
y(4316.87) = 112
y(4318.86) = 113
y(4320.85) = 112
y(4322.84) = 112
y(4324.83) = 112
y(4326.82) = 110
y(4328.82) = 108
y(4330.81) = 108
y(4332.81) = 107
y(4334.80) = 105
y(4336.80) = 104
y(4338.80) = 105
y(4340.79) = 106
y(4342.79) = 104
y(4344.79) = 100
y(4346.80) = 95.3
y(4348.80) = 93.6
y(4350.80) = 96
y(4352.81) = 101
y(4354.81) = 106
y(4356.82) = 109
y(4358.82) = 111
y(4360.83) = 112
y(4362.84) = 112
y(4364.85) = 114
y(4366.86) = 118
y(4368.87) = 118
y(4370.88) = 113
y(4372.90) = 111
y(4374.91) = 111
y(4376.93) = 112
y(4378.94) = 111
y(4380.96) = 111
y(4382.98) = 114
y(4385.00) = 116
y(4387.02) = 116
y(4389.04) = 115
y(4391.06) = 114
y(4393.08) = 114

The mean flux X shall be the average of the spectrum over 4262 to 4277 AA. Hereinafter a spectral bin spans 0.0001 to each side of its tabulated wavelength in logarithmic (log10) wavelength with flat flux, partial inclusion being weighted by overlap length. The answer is 118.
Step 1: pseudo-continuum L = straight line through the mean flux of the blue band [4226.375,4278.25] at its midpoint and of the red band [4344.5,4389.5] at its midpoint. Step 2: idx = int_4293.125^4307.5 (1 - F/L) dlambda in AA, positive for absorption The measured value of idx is 0.39 AA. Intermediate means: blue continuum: 123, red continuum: 109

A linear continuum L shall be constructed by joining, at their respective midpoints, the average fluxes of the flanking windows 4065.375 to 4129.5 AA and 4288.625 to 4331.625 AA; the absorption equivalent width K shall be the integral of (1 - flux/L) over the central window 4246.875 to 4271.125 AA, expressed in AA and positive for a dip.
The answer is -0.8 AA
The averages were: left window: 131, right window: 113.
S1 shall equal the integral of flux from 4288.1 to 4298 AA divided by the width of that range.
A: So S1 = 113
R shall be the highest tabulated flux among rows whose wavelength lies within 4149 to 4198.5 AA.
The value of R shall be 217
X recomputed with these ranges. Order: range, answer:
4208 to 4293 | 123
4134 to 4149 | 134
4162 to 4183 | 203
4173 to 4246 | 153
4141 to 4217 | 168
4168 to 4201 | 194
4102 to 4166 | 141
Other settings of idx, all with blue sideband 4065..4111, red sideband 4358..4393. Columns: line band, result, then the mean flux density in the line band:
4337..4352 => 2.0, 100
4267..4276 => 0.3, 116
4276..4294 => 0.2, 117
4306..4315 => 0.1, 116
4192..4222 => -4.9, 143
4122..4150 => -1.3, 133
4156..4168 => -4.4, 172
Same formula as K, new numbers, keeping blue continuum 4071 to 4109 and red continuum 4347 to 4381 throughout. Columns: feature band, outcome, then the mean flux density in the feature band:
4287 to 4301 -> 0.2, 113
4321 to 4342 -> 0.7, 108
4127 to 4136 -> -0.3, 131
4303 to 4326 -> -0.3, 114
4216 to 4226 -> -0.3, 124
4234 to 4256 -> -1.2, 125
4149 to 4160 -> -2.3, 152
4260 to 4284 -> -0.5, 119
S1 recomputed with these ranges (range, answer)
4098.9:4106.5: 134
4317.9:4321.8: 112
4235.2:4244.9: 125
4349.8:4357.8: 103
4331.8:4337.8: 105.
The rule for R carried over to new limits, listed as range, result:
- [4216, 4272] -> 131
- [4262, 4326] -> 121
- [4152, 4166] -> 180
